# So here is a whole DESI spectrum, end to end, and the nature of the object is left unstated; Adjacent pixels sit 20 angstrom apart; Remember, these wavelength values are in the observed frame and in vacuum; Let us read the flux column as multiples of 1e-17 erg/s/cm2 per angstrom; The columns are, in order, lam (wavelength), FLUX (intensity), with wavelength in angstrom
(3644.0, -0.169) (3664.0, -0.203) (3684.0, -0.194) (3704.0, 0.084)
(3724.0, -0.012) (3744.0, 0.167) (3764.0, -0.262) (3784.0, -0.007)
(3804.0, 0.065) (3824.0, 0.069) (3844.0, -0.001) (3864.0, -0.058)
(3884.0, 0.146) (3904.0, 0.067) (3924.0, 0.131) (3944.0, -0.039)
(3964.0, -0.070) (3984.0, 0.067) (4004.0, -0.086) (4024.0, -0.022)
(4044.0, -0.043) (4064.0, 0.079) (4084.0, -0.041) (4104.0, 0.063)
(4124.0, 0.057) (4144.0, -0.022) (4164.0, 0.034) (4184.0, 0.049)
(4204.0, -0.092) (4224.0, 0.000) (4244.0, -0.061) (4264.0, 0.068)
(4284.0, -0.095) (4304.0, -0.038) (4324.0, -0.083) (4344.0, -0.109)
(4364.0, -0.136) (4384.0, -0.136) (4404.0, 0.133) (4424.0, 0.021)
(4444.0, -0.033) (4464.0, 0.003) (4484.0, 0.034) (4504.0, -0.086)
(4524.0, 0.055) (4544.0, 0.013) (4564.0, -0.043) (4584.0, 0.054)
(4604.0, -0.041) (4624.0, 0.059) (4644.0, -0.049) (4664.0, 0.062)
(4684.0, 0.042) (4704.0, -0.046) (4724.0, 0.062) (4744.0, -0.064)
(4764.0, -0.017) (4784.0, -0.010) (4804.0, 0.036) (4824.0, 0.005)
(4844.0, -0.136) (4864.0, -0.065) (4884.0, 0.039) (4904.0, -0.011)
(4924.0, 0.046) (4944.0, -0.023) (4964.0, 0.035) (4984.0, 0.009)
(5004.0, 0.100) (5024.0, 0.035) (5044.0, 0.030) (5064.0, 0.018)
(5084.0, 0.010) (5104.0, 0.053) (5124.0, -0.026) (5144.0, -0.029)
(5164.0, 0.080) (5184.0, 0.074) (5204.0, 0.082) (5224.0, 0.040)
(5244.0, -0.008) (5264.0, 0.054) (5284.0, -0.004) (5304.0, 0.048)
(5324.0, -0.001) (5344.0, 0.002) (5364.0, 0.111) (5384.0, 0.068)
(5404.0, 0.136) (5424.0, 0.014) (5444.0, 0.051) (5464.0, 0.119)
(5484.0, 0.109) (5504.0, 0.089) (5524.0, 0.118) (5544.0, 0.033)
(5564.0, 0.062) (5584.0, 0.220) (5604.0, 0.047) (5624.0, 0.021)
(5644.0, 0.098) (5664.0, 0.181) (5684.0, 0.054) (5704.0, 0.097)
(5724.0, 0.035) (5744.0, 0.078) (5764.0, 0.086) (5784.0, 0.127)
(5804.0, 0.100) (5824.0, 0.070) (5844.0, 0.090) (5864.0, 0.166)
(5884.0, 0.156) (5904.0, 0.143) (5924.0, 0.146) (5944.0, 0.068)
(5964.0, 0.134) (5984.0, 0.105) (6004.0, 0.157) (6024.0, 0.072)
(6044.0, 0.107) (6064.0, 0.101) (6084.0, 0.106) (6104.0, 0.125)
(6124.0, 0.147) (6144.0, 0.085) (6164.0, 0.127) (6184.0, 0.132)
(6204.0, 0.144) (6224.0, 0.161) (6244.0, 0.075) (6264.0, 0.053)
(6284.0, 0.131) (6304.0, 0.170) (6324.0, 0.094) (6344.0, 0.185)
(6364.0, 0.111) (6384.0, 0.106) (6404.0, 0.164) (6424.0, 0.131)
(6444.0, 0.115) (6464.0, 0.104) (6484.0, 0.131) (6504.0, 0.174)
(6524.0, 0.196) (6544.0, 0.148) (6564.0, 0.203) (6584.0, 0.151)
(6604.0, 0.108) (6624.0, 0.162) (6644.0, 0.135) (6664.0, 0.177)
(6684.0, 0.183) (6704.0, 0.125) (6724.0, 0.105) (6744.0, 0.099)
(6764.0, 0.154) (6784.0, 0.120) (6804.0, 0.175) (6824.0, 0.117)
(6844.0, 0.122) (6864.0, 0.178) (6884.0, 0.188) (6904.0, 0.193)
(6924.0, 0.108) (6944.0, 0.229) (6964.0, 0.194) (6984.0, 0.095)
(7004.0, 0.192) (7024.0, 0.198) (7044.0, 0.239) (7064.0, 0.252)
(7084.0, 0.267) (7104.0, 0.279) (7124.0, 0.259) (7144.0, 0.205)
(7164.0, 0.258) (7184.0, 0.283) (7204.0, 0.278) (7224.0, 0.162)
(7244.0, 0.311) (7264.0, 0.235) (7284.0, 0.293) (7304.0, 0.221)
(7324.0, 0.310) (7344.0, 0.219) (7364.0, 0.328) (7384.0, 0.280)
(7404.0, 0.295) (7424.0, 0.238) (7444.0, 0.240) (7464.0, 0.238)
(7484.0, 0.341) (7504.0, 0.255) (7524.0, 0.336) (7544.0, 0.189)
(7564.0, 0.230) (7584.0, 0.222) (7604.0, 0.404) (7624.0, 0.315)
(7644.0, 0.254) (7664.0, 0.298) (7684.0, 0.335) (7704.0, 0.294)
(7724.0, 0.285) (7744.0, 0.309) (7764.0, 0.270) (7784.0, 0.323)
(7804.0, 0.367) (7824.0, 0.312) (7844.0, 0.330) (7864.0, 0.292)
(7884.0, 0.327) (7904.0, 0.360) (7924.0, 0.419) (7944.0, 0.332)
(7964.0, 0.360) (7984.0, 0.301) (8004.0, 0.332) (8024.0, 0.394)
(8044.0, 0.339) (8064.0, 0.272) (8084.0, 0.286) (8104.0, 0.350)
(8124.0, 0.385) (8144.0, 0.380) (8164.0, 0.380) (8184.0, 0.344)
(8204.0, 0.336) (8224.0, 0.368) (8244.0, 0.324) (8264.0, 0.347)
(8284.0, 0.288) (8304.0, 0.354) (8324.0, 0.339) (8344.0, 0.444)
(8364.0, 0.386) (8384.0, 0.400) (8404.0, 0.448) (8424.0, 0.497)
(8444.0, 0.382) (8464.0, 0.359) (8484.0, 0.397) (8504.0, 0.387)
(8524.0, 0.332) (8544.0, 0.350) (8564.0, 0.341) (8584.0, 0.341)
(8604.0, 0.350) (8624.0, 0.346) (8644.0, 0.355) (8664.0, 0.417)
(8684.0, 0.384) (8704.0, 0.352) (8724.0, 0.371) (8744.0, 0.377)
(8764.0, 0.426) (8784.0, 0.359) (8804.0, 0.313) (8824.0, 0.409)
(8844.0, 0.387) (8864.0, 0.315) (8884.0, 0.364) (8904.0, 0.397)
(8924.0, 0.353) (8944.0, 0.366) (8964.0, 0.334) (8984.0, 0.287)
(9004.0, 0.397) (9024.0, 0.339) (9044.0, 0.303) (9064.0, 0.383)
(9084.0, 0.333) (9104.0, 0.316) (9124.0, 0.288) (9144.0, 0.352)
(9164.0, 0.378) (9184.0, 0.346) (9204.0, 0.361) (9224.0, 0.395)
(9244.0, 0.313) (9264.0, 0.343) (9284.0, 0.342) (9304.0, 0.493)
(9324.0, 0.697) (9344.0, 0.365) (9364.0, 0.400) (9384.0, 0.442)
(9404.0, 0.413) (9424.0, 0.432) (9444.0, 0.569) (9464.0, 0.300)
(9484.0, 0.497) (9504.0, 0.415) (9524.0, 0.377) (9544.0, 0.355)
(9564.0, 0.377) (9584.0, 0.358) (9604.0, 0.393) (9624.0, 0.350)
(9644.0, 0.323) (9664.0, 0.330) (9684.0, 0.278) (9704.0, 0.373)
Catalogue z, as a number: 0.760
